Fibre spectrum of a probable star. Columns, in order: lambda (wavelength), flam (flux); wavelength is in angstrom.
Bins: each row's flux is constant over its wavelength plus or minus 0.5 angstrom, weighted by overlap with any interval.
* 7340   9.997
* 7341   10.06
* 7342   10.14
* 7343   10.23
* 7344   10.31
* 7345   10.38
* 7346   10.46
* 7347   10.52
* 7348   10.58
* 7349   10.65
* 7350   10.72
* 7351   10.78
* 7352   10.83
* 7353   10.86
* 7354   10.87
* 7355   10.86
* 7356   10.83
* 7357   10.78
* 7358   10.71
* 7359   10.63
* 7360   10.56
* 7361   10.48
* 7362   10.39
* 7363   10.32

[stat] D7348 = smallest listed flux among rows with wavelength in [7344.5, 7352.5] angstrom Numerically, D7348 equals 10.38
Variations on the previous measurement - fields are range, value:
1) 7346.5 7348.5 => 10.52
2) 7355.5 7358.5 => 10.71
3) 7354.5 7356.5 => 10.83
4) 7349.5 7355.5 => 10.72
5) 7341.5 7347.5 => 10.14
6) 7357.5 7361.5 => 10.48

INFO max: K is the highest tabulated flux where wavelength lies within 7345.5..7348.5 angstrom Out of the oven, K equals 10.58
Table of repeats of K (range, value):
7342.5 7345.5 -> 10.38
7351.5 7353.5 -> 10.86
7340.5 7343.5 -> 10.23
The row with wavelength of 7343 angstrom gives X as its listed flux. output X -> 10.23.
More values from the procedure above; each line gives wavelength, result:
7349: 10.65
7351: 10.78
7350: 10.72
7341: 10.06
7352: 10.83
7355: 10.86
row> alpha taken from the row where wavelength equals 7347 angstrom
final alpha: 10.52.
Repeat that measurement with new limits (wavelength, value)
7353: 10.86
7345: 10.38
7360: 10.56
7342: 10.14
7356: 10.83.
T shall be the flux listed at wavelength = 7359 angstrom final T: 10.63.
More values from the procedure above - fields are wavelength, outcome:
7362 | 10.39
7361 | 10.48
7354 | 10.87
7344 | 10.31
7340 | 9.997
